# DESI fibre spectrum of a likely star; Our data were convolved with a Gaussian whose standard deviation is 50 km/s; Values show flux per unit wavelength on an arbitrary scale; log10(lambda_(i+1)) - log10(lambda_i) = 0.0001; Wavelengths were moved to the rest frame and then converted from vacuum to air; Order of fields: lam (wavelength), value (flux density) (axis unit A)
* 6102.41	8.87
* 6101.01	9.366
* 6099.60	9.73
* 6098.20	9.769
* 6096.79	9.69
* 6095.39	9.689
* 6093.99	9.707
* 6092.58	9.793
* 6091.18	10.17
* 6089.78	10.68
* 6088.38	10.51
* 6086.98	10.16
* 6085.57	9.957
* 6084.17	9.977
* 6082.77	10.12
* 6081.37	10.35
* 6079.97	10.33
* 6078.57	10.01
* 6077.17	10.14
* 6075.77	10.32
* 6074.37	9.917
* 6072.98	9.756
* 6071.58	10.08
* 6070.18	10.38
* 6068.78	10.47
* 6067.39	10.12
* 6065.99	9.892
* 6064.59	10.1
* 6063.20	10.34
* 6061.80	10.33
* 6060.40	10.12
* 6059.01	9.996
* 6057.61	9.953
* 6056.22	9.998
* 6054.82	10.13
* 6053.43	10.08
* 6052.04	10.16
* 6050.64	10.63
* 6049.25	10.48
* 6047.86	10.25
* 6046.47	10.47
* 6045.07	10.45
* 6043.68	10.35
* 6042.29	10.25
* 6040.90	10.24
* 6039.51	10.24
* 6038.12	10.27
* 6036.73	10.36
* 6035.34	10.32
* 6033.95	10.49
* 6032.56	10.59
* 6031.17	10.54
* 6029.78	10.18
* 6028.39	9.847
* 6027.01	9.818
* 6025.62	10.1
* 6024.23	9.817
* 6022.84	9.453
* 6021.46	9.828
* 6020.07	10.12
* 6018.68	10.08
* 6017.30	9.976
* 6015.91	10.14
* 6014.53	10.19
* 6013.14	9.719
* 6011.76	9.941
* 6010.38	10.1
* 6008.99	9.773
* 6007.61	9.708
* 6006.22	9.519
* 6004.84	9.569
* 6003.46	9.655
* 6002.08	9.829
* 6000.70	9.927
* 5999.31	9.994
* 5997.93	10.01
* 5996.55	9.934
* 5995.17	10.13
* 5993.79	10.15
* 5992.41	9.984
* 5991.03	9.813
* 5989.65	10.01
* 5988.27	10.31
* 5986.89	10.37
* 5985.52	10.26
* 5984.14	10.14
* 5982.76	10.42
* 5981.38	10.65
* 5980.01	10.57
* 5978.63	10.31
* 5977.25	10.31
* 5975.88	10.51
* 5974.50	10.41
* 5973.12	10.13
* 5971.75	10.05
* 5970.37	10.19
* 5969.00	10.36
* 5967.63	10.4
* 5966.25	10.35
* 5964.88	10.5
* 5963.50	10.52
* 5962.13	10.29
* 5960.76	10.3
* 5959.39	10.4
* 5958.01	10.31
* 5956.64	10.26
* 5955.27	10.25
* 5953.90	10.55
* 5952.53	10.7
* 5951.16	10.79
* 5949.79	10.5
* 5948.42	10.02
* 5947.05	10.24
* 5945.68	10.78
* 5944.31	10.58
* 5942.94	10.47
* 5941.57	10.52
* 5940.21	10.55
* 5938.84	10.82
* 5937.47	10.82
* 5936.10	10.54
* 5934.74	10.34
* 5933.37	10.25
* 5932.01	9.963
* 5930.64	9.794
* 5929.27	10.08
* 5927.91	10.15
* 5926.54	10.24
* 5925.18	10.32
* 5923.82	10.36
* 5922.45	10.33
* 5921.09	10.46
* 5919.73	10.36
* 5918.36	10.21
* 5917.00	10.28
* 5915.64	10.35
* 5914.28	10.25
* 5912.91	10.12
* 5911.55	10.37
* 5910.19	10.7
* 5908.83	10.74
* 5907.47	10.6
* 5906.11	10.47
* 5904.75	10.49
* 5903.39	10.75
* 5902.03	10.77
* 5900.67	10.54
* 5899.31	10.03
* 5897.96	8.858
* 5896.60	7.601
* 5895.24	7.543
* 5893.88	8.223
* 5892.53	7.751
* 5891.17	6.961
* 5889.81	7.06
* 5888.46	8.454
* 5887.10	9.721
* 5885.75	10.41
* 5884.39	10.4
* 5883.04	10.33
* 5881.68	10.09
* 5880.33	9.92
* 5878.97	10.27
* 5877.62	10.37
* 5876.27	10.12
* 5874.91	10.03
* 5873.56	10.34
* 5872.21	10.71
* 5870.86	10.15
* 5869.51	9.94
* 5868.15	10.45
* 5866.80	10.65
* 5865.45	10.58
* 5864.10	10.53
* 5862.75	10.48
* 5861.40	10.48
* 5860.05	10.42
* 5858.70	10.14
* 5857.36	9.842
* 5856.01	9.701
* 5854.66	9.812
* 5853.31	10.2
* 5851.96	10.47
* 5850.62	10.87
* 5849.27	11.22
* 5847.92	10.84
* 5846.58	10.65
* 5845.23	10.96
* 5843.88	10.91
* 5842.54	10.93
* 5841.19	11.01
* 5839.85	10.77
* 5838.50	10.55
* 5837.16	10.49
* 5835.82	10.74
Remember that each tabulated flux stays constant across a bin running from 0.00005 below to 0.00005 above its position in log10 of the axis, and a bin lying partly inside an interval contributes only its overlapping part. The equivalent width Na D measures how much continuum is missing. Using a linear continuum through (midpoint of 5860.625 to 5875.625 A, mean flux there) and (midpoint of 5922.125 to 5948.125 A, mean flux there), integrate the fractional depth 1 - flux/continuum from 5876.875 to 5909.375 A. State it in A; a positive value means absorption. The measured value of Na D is 2.7 A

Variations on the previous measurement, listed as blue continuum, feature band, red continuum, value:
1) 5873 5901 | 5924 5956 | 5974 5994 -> -1.89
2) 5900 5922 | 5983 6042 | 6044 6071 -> 1.50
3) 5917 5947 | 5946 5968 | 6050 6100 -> -0.17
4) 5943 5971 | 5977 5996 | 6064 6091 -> 0.21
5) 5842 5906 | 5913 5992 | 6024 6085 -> -2.23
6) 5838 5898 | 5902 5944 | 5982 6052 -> -1.64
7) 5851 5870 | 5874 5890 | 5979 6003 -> 0.62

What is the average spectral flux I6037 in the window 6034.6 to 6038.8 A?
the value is 10.3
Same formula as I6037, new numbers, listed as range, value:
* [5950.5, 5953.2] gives 10.7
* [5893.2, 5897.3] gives 7.79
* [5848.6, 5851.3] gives 11.1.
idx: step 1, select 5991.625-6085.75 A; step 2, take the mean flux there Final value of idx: 10.1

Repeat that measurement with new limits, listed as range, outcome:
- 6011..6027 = 9.94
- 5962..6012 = 10.1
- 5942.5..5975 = 10.4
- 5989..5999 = 10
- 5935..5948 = 10.6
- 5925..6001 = 10.3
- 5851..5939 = 10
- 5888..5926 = 9.69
